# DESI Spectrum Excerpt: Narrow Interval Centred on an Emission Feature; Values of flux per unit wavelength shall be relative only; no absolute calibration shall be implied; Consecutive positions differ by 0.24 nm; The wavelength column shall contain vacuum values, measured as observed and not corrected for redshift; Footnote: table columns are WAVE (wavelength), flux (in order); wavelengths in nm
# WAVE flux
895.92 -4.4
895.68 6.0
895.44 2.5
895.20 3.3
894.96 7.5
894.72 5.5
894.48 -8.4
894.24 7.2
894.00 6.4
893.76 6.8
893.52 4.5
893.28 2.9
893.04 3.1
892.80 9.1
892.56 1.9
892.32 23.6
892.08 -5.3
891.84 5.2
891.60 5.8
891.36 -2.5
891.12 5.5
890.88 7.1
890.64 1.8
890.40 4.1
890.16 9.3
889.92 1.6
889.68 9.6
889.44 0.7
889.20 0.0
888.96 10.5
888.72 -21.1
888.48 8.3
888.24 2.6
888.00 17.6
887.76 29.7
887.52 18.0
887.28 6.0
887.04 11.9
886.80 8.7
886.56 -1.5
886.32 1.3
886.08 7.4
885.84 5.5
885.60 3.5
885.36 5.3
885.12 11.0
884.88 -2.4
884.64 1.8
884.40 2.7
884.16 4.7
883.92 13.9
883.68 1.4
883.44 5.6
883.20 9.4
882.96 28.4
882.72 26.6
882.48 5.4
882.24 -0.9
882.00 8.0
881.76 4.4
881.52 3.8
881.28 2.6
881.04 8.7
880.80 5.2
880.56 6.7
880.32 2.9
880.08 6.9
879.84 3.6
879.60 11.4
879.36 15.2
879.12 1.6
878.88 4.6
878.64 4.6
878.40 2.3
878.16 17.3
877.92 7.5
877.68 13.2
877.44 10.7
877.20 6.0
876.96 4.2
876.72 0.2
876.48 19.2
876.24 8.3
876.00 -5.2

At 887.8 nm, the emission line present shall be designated H-beta 4861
